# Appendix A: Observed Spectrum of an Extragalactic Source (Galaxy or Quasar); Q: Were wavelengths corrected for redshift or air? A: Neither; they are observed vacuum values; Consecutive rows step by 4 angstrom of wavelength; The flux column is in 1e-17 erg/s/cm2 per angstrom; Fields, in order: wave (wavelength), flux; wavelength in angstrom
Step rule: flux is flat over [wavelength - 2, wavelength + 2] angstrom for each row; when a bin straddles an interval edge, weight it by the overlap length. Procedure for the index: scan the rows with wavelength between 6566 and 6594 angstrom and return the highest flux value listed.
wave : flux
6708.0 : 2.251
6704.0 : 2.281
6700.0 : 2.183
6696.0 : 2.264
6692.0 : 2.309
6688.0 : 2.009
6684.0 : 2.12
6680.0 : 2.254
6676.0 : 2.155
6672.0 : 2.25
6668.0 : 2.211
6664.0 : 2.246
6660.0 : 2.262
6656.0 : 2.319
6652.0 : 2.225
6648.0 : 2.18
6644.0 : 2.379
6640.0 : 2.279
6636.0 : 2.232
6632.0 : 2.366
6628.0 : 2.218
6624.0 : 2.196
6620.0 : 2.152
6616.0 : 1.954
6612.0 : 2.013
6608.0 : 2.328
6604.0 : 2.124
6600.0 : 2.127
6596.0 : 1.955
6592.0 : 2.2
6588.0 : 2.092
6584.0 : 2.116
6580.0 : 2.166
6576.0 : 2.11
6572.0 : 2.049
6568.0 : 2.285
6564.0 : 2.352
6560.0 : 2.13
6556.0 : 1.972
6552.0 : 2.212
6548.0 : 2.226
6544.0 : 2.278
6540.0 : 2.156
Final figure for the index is 2.285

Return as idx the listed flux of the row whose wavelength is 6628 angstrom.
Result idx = 2.218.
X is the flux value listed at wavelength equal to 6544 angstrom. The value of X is 2.278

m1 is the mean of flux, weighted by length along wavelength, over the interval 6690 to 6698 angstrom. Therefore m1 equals 2.29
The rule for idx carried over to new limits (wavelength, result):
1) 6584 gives 2.116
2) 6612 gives 2.013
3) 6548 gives 2.226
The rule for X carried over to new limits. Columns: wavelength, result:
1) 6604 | 2.124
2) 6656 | 2.319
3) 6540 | 2.156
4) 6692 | 2.309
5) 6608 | 2.328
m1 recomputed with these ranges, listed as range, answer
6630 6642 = 2.29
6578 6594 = 2.14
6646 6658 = 2.24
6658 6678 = 2.22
